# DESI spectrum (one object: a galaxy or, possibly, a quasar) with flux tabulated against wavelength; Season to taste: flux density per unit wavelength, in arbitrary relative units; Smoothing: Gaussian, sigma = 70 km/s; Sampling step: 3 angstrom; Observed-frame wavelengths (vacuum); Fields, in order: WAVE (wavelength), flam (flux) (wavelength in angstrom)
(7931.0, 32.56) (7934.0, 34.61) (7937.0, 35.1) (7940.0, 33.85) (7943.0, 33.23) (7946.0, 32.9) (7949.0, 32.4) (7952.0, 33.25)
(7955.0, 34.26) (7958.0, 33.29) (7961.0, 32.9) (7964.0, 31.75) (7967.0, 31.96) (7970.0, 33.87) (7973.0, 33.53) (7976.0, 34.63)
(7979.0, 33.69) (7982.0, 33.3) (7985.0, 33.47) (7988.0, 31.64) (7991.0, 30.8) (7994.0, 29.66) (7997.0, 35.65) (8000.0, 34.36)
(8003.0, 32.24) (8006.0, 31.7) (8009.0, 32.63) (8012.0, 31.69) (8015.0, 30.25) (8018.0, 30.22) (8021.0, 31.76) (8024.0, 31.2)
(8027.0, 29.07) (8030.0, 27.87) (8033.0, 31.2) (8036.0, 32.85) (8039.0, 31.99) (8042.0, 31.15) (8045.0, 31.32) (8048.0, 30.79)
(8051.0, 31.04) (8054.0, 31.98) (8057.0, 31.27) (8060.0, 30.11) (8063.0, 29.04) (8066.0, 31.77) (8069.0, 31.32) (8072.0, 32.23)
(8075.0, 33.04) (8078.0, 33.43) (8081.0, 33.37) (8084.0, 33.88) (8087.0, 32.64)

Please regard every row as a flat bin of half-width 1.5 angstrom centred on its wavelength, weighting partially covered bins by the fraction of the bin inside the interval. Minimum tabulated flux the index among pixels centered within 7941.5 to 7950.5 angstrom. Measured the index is 32.4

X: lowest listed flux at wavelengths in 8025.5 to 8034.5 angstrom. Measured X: 27.87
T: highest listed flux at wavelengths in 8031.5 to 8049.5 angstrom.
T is 32.85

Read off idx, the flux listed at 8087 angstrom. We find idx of 32.64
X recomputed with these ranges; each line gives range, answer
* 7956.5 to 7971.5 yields 31.75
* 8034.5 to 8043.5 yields 31.15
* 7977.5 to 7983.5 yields 33.3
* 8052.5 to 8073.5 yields 29.04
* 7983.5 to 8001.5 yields 29.66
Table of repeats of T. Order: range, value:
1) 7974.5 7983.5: 34.63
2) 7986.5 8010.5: 35.65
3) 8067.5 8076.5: 33.04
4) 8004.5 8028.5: 32.63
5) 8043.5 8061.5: 31.98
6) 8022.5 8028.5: 31.2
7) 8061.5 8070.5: 31.77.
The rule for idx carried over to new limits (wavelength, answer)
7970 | 33.87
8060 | 30.11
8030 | 27.87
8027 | 29.07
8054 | 31.98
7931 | 32.56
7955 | 34.26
